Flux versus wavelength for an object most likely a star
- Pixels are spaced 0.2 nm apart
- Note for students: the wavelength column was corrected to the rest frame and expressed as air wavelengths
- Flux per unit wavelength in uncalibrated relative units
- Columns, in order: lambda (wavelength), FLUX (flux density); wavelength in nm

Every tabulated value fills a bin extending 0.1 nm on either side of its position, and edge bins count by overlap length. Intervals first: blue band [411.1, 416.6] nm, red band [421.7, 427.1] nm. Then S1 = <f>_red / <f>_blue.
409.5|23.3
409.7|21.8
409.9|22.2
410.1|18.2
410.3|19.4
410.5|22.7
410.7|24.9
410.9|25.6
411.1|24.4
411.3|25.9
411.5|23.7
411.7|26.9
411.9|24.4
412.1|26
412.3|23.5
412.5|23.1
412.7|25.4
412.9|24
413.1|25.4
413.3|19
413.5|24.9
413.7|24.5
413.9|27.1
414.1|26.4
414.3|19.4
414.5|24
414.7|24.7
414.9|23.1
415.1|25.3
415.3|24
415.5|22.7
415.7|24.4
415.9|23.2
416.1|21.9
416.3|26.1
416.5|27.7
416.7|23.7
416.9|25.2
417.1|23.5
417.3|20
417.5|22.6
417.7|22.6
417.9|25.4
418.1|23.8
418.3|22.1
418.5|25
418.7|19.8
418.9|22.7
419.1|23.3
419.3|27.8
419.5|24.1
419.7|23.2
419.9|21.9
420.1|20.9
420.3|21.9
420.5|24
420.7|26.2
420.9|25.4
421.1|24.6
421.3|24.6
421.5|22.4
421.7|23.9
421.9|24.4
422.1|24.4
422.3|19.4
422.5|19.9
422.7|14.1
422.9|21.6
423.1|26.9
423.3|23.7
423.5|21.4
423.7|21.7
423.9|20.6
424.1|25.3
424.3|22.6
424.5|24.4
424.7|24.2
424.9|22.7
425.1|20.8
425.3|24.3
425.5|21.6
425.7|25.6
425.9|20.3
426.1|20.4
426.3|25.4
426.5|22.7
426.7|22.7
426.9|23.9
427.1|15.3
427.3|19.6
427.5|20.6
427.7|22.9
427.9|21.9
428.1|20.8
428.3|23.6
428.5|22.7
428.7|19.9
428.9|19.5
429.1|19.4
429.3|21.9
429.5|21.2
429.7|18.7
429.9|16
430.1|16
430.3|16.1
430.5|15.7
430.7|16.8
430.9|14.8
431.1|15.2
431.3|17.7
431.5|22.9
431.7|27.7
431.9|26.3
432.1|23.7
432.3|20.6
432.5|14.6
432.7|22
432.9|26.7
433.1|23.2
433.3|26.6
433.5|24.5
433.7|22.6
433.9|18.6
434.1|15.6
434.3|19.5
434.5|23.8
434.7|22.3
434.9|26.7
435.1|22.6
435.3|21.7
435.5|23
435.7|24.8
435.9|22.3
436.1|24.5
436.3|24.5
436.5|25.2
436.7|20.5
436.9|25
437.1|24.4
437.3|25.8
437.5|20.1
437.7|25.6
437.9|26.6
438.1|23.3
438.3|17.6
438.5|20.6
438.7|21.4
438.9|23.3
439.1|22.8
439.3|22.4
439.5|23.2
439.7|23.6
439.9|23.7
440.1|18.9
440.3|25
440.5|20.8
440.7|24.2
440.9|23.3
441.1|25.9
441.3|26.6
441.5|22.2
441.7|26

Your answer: 0.92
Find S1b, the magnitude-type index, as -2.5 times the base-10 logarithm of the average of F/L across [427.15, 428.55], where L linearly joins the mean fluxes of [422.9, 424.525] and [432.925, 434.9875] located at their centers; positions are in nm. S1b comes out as 0.07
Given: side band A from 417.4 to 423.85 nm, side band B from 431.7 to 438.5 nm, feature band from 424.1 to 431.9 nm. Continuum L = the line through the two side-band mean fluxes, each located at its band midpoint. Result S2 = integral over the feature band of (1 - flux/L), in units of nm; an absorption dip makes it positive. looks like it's 0.70 nm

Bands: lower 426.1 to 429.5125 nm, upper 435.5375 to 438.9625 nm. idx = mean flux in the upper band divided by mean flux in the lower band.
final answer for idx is 1.09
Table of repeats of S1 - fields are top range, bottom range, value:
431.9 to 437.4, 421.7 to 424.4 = 1.04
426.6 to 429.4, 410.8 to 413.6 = 0.86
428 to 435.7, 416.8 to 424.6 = 0.91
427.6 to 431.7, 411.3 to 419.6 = 0.81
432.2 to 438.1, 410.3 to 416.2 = 0.95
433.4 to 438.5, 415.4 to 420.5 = 0.97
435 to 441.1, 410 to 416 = 0.97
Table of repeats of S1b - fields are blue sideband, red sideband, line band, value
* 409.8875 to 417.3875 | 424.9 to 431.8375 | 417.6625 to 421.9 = -0.06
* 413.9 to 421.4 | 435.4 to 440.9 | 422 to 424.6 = 0.07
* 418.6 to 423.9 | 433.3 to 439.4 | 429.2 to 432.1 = 0.18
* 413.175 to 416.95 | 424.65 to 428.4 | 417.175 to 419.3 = 0.02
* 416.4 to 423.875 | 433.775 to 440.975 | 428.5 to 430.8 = 0.23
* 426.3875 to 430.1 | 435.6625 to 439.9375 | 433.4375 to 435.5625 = 0.02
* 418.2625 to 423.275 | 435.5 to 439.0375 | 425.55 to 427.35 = 0.06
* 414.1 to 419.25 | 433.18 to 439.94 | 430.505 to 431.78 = 0.22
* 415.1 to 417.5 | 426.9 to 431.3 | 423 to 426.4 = -0.12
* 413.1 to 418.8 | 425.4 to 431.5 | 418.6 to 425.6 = -0.05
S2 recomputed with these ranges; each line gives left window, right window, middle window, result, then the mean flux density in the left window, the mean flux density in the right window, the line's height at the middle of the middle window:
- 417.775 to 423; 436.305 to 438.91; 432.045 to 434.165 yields 0.118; 23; 23.1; 23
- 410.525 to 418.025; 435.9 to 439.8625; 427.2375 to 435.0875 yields 0.897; 24.2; 23.2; 23.4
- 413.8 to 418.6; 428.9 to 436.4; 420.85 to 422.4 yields -0.040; 23.9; 21.1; 23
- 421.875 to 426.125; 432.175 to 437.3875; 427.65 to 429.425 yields 0.089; 22.3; 22.8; 22.5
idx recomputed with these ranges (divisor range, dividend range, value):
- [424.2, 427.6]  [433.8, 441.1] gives 1.03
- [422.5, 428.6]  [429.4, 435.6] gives 0.94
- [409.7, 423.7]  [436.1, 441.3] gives 0.99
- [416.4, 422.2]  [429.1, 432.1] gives 0.81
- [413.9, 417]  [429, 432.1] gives 0.79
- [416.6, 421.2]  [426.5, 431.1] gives 0.83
